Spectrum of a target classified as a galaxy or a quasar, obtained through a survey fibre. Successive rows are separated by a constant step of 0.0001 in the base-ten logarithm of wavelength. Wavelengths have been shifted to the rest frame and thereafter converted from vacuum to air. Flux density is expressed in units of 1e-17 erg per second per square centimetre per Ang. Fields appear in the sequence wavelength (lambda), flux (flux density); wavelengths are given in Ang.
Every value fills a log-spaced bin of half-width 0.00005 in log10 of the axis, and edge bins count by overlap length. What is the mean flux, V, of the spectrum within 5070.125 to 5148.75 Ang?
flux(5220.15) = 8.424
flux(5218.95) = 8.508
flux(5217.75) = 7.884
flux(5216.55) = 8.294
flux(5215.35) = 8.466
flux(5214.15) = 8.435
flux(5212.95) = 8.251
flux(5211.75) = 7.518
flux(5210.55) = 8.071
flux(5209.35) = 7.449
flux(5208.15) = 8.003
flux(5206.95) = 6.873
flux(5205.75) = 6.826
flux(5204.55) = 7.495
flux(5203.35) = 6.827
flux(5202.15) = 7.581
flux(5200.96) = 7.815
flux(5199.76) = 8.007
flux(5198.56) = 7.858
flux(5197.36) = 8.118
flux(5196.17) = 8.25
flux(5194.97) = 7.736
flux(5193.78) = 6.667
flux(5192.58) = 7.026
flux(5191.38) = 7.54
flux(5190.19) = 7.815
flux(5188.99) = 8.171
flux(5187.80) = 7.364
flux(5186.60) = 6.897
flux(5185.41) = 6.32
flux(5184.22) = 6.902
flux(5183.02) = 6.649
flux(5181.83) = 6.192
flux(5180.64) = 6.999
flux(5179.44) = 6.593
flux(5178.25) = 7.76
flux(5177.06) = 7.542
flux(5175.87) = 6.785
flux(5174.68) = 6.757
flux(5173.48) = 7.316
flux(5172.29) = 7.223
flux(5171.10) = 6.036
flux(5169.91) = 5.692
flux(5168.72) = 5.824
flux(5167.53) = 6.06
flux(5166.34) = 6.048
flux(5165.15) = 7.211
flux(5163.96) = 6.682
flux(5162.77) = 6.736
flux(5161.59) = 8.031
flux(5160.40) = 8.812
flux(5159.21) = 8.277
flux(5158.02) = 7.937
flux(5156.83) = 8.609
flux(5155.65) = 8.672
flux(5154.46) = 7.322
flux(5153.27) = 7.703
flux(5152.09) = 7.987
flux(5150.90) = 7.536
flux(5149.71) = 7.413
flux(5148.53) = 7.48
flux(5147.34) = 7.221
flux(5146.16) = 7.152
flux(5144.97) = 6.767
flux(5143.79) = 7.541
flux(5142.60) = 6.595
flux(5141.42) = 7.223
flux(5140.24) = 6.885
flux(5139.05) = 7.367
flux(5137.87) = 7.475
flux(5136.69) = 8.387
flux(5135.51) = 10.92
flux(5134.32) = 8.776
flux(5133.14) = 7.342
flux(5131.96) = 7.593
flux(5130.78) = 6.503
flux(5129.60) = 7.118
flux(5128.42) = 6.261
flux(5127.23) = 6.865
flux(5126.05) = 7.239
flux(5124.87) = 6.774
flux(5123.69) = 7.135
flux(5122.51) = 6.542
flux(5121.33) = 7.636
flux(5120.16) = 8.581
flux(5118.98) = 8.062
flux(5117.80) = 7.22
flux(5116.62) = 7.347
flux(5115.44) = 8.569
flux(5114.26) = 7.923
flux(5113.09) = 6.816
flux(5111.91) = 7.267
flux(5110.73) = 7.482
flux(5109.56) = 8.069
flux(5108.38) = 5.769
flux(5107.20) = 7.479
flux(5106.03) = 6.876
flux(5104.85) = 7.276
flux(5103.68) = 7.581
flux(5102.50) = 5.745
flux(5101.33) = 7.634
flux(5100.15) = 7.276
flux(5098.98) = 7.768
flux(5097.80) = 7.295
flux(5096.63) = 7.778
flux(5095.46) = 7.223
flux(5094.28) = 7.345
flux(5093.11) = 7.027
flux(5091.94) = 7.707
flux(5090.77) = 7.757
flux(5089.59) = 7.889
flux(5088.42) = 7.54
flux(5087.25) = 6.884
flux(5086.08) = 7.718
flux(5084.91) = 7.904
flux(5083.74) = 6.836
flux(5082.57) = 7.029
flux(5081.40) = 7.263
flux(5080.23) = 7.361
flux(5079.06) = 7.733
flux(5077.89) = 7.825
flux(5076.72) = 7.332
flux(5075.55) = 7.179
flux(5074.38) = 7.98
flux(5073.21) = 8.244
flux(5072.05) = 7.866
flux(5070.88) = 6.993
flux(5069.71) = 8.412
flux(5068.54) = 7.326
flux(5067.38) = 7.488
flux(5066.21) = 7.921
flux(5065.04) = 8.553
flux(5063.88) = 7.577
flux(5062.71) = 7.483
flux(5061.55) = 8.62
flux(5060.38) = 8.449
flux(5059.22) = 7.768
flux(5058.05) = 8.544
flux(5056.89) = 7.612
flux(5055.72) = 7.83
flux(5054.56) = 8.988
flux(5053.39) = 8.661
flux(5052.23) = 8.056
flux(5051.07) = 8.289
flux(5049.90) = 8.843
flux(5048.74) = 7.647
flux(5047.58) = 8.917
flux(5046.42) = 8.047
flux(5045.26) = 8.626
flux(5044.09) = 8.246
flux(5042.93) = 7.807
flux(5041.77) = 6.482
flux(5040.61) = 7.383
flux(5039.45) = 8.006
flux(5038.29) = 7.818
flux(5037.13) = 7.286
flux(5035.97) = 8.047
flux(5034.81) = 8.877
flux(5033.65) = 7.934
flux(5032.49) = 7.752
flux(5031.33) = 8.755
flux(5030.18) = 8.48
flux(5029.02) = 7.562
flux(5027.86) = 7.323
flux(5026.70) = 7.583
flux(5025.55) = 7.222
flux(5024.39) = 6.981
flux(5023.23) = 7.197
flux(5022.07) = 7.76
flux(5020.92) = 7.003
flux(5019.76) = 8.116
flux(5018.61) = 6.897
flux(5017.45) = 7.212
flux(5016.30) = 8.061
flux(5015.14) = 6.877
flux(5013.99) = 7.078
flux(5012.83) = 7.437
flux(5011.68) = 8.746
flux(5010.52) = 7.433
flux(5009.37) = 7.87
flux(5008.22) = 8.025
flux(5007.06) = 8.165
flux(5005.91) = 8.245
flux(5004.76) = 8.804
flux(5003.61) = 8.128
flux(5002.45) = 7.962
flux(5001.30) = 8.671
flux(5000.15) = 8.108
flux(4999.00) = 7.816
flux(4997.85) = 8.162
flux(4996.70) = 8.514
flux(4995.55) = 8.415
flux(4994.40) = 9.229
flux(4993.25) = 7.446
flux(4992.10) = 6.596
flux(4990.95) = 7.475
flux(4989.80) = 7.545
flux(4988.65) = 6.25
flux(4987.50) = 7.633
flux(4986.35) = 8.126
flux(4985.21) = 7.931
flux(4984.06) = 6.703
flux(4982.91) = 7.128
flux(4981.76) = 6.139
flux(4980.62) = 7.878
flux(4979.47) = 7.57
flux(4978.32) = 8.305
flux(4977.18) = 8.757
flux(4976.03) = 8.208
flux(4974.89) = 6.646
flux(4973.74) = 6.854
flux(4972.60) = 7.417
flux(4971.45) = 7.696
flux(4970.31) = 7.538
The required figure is 7.42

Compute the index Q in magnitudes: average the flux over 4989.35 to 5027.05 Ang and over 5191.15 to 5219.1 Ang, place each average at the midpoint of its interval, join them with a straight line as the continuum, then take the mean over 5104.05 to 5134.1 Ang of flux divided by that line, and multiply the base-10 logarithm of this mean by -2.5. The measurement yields 0.07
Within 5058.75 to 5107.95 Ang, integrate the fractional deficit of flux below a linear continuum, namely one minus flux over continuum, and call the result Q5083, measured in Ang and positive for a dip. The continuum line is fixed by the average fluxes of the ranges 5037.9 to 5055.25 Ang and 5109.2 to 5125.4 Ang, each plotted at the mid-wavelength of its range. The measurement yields 1.7 Ang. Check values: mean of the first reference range 8.12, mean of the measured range 7.54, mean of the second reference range 7.53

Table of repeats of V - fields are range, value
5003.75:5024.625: 7.68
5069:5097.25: 7.53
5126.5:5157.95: 7.57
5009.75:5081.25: 7.83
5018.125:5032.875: 7.59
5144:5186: 7.15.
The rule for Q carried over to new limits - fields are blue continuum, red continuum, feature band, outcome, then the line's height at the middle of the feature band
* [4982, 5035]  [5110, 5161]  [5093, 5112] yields 0.06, 7.63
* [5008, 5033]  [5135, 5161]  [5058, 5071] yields -0.04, 7.66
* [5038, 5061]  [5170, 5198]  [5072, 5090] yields 0.05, 7.88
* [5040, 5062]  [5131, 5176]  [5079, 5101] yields 0.06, 7.86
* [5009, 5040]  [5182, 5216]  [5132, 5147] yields -0.02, 7.57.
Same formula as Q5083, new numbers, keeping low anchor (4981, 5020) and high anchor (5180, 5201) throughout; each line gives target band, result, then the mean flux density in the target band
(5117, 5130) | 0.4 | 7.22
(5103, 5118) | 0.3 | 7.35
